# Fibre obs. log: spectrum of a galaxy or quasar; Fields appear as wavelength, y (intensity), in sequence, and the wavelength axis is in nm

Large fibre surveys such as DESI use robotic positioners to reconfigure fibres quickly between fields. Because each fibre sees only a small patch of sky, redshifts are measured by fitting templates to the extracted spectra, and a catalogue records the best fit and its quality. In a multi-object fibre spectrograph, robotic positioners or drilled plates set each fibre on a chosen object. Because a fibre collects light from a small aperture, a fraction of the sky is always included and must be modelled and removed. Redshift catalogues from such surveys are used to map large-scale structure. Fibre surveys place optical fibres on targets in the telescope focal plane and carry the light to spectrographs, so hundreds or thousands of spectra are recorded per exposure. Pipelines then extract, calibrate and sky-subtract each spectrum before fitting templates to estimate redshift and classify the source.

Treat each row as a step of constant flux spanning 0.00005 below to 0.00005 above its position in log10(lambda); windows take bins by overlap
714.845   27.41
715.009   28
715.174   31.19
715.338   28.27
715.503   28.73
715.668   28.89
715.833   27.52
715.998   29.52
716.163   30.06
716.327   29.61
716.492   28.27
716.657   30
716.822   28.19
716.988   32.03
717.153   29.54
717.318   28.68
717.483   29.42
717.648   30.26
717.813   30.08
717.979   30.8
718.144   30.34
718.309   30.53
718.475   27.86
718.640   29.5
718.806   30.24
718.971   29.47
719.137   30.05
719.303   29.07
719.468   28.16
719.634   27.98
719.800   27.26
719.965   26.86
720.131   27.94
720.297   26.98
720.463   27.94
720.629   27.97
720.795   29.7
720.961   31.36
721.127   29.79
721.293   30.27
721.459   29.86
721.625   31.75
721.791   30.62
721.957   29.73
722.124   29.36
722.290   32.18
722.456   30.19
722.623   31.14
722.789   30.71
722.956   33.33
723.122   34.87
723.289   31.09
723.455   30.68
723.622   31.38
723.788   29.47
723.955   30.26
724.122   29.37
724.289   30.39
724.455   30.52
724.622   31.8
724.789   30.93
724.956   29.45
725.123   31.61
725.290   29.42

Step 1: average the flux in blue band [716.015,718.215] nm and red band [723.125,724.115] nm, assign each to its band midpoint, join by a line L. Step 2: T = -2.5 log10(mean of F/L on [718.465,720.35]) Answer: 0.06 mag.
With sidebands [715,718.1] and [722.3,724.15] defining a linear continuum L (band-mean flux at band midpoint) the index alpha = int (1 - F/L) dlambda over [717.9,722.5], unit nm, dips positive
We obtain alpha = 0.15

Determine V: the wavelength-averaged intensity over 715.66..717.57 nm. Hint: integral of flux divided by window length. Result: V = 29.3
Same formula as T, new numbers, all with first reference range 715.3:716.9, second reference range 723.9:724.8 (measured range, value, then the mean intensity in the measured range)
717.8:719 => -0.02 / 29.9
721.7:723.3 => -0.04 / 31.3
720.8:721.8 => -0.02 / 30.6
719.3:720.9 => 0.06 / 28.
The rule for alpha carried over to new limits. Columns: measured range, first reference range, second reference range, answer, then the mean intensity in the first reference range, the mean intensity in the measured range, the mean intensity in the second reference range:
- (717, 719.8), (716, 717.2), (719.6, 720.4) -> -0.102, 29.7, 29.5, 27.4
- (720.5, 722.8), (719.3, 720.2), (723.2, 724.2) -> -0.097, 27.8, 30.3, 30.4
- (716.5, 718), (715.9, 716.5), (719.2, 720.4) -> -0.041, 29.5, 29.8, 27.8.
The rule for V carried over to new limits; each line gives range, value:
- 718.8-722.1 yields 29.1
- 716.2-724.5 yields 29.9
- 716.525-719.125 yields 29.8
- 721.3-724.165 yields 30.9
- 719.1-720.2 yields 28.1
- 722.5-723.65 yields 31.8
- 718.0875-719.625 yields 29.4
